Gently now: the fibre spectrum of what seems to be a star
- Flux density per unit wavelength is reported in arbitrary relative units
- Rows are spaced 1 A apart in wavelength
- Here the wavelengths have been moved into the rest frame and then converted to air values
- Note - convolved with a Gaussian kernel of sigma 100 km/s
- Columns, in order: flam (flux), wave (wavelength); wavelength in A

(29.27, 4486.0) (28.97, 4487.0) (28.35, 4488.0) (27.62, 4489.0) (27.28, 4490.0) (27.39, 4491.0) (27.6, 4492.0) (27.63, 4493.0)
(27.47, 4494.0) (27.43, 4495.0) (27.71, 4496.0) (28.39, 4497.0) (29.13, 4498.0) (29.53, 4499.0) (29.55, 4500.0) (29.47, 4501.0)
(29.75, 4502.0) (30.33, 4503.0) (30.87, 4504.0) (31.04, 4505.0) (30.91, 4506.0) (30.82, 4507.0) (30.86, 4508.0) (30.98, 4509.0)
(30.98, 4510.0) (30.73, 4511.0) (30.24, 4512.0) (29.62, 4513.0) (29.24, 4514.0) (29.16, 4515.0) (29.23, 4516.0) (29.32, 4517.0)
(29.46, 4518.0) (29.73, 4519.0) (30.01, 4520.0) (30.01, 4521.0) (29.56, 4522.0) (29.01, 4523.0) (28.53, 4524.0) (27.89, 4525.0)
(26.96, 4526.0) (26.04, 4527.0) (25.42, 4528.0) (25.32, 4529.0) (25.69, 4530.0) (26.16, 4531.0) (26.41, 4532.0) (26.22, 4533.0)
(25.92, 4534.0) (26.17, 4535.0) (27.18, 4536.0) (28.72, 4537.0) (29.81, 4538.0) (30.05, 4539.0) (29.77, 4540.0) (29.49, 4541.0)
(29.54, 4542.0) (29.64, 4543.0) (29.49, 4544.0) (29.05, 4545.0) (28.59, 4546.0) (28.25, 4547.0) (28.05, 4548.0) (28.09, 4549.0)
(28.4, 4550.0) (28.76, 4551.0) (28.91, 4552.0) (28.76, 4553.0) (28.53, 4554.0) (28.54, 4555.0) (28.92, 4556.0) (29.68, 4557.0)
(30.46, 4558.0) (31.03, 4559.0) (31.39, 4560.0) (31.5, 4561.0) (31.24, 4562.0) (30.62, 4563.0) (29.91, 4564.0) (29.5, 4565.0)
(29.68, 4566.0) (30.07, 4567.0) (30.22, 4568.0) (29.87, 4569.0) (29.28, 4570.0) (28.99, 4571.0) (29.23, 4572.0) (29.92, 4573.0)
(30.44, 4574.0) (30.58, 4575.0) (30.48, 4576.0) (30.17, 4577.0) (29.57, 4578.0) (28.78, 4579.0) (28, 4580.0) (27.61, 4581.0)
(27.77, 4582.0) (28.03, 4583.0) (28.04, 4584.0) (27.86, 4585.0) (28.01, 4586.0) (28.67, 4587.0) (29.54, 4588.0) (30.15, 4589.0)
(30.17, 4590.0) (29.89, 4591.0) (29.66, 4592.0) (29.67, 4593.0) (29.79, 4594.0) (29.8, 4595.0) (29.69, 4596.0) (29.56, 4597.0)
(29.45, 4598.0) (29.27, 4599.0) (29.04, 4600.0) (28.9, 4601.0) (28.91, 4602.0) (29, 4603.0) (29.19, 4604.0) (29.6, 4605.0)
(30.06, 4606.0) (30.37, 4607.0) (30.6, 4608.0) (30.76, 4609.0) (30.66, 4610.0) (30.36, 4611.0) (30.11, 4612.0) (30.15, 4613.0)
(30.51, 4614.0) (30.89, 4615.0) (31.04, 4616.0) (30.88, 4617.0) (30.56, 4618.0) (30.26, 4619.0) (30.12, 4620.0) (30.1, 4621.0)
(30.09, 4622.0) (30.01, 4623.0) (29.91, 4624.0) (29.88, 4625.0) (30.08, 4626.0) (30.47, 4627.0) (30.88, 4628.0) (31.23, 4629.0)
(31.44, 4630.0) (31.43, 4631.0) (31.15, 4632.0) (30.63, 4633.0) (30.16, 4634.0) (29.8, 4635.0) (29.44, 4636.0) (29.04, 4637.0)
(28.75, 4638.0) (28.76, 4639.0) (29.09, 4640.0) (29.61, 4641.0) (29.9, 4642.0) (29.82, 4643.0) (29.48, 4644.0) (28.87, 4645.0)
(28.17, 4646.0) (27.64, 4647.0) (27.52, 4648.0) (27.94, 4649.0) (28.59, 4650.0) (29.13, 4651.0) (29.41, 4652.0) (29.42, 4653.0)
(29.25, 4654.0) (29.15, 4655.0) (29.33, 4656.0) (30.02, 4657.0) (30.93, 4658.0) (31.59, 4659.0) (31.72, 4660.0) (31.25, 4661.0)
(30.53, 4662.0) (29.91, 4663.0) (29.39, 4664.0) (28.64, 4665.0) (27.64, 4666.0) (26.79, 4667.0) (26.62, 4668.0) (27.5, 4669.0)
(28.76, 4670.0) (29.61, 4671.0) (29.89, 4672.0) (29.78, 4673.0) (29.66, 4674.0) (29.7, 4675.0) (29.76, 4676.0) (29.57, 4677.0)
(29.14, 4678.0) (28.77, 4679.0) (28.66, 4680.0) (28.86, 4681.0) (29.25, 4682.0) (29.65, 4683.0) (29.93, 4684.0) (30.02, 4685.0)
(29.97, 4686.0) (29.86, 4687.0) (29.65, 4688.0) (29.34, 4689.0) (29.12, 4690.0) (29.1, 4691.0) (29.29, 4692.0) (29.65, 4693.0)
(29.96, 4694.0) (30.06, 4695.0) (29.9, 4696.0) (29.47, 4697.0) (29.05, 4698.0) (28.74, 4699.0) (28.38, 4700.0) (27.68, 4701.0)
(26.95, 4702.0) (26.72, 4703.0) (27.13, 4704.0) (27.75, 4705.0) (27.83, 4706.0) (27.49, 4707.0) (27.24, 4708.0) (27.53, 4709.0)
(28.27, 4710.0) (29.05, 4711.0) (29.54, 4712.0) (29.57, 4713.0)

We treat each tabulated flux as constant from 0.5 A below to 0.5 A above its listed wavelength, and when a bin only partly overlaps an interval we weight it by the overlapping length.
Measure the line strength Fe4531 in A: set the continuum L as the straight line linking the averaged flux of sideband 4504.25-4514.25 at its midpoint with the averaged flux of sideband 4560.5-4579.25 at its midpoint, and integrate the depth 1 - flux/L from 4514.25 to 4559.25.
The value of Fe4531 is 2.8 A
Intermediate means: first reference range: 30.6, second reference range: 30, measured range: 28.4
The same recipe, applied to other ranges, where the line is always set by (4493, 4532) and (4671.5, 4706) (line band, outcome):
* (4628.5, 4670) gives -0.5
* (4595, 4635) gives -1.6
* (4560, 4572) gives -0.5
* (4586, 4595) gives -0.2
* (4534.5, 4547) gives 0.0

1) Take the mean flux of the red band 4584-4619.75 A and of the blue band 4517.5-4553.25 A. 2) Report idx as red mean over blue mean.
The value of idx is 1.06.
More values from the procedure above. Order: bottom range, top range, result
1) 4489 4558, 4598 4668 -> 1.04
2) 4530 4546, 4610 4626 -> 1.08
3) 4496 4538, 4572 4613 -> 1.02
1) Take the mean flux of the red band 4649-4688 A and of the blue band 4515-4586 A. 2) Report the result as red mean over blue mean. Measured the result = 1.02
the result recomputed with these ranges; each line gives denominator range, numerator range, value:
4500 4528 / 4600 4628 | 1.02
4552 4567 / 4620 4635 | 1.02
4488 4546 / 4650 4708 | 1.01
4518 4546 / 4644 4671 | 1.03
